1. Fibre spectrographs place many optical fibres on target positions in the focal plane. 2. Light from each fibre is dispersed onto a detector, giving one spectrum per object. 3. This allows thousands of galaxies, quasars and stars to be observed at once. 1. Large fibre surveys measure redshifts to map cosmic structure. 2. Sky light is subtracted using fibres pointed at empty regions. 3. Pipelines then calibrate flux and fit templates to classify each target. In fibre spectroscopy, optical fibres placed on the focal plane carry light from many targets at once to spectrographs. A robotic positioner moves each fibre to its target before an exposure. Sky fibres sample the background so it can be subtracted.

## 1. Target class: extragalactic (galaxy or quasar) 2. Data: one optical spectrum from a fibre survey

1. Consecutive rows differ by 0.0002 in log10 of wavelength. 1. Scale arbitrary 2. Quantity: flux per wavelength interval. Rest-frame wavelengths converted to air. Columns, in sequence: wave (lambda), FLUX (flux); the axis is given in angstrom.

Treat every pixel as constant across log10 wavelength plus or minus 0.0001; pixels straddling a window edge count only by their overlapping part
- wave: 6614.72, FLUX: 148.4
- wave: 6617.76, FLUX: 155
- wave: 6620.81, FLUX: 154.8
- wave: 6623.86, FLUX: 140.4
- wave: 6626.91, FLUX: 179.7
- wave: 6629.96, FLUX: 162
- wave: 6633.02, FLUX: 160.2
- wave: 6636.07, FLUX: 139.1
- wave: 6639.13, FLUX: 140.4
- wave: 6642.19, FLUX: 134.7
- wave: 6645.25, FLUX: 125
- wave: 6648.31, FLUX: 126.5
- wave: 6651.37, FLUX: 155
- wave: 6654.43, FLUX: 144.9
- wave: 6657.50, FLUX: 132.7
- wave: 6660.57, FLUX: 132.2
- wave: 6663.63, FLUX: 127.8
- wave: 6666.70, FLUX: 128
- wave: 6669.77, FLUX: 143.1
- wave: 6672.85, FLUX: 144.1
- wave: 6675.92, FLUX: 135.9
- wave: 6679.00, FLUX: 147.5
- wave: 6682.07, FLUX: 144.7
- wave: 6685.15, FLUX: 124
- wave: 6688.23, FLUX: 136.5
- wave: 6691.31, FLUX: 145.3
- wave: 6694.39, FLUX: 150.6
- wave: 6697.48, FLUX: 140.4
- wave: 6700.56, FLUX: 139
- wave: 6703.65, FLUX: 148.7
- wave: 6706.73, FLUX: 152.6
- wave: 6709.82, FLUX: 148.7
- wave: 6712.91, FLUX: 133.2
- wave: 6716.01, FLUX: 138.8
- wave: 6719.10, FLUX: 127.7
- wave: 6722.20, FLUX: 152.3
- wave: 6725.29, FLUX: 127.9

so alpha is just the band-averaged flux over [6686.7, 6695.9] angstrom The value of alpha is 144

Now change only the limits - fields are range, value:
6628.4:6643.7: 147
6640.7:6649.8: 129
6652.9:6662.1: 137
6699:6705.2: 144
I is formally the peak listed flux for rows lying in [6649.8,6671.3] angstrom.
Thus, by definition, 155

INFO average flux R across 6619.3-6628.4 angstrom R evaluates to 158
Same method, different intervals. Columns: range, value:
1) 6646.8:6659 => 140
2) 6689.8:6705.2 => 145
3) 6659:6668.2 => 129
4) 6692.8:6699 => 145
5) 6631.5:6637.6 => 150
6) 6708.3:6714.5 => 141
